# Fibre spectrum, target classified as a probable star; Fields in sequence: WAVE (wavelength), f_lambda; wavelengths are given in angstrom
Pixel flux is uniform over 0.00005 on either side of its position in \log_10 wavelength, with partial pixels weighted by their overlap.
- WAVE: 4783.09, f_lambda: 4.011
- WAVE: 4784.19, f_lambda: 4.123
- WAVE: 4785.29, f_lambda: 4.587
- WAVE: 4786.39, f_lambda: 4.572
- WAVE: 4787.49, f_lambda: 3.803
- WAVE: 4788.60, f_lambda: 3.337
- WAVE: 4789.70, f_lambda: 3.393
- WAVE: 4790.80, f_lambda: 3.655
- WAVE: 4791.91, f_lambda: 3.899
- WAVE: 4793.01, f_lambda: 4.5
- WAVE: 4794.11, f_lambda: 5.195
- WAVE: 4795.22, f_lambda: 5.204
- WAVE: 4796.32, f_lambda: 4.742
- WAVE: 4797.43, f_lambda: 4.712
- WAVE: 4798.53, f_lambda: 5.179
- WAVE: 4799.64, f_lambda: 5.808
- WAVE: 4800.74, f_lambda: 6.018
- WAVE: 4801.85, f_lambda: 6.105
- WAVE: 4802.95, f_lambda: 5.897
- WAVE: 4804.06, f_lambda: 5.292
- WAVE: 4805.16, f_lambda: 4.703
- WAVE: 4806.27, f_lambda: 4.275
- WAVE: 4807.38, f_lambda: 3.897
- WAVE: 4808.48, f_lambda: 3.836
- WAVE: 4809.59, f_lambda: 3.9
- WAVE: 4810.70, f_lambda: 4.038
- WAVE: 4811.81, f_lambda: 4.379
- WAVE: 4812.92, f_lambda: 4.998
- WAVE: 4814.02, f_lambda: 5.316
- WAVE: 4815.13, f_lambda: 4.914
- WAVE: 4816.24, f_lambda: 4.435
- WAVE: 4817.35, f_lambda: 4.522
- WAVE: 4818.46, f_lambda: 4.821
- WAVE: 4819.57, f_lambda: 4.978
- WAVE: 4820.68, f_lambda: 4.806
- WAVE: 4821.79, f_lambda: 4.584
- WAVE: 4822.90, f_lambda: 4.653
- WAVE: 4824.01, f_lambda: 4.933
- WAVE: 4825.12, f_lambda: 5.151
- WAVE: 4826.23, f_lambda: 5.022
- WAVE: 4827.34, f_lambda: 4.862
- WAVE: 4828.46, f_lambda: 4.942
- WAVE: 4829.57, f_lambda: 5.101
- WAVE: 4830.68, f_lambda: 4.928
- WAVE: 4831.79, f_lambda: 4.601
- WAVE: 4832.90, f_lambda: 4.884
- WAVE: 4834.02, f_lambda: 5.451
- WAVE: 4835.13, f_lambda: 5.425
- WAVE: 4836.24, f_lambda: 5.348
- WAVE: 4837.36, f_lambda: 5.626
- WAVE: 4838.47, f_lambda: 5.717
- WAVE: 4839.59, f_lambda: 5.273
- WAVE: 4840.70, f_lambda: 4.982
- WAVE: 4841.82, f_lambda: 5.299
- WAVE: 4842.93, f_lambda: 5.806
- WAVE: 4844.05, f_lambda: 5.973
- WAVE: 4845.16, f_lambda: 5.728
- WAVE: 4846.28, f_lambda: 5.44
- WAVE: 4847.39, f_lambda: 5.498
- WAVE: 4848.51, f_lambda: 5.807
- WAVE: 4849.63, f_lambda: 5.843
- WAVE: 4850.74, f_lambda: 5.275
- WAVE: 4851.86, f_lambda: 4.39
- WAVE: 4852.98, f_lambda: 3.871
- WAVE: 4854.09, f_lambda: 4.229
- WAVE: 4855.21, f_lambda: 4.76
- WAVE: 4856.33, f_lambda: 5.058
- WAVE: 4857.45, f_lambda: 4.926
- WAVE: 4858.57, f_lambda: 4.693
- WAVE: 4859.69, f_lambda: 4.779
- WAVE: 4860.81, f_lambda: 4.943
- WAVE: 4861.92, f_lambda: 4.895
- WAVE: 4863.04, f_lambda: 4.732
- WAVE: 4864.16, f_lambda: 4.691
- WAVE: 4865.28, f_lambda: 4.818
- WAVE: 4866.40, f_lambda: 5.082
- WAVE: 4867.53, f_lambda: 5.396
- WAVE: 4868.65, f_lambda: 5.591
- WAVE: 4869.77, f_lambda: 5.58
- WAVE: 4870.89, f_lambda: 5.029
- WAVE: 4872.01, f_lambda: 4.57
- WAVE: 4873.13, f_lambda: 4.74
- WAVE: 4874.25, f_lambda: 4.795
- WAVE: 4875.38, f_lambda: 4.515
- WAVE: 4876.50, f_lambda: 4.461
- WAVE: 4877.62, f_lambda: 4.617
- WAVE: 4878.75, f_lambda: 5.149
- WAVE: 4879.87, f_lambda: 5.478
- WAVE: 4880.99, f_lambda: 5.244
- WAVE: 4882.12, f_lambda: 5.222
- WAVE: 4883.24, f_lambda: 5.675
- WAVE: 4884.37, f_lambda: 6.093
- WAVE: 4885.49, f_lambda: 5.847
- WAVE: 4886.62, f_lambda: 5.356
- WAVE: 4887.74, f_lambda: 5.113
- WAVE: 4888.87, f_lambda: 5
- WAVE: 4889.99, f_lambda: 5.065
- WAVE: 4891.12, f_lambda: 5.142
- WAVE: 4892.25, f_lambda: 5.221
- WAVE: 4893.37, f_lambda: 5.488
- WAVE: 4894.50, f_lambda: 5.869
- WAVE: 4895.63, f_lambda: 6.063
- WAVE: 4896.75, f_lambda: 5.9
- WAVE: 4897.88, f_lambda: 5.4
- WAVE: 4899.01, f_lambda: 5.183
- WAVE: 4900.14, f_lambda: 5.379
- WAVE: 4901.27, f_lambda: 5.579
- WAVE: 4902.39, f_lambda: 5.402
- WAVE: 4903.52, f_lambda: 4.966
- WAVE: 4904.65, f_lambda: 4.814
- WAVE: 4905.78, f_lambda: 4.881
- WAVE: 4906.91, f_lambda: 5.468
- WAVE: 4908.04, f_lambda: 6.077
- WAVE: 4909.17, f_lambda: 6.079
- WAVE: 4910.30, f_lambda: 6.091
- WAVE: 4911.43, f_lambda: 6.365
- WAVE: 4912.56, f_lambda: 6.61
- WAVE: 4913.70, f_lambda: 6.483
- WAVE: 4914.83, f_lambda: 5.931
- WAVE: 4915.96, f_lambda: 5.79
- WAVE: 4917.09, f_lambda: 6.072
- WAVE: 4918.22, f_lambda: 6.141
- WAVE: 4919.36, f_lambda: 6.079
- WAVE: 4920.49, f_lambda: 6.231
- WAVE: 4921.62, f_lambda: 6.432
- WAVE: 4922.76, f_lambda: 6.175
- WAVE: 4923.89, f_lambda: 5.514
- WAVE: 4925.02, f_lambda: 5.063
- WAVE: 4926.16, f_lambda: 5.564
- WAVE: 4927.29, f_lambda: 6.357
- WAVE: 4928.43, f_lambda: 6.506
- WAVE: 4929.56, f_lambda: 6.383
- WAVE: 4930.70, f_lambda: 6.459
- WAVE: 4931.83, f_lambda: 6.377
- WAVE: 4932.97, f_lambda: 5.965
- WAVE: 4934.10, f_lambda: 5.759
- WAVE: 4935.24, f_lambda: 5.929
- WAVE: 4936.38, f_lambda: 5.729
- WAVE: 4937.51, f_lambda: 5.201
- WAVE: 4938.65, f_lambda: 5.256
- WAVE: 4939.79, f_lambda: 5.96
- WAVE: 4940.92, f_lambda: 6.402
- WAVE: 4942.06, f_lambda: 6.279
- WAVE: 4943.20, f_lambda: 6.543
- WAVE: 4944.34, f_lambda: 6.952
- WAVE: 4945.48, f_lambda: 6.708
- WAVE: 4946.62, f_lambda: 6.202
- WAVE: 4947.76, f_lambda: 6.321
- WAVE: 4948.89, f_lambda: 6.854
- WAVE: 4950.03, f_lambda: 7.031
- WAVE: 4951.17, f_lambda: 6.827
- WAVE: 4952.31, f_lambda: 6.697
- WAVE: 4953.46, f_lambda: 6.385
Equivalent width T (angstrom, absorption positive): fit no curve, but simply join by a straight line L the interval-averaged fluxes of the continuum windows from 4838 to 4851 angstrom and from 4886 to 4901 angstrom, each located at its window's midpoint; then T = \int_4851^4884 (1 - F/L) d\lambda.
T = 3.48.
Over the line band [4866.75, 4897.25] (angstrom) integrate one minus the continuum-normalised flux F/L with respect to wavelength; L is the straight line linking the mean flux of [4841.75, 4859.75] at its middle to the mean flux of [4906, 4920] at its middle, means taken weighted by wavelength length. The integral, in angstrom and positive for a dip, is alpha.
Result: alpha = 1.9 angstrom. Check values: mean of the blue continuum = 5.15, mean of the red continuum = 6.07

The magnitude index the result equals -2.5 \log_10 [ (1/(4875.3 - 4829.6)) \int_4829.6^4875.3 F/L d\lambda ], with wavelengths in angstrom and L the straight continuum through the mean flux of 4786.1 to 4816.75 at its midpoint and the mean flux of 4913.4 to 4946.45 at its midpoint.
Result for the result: 0.02 mag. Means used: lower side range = 4.64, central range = 5.11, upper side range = 6.08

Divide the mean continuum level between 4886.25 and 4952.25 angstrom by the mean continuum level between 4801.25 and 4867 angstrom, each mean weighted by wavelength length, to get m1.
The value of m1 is 1.2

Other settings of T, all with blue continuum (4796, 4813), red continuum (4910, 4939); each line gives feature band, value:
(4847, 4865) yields 1.6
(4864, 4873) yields 0.6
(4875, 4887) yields 0.8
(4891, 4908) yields 1.1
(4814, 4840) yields 0.4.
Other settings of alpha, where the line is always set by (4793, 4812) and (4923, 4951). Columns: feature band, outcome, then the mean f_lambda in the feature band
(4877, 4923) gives 1.4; 5.63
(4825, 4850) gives -0.5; 5.33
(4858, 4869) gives 1.0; 4.95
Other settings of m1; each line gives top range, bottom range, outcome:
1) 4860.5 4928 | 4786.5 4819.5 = 1.17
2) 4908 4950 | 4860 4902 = 1.18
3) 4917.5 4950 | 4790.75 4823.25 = 1.28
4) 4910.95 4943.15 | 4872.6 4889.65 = 1.17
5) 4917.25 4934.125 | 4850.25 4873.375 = 1.25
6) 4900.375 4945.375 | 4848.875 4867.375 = 1.23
